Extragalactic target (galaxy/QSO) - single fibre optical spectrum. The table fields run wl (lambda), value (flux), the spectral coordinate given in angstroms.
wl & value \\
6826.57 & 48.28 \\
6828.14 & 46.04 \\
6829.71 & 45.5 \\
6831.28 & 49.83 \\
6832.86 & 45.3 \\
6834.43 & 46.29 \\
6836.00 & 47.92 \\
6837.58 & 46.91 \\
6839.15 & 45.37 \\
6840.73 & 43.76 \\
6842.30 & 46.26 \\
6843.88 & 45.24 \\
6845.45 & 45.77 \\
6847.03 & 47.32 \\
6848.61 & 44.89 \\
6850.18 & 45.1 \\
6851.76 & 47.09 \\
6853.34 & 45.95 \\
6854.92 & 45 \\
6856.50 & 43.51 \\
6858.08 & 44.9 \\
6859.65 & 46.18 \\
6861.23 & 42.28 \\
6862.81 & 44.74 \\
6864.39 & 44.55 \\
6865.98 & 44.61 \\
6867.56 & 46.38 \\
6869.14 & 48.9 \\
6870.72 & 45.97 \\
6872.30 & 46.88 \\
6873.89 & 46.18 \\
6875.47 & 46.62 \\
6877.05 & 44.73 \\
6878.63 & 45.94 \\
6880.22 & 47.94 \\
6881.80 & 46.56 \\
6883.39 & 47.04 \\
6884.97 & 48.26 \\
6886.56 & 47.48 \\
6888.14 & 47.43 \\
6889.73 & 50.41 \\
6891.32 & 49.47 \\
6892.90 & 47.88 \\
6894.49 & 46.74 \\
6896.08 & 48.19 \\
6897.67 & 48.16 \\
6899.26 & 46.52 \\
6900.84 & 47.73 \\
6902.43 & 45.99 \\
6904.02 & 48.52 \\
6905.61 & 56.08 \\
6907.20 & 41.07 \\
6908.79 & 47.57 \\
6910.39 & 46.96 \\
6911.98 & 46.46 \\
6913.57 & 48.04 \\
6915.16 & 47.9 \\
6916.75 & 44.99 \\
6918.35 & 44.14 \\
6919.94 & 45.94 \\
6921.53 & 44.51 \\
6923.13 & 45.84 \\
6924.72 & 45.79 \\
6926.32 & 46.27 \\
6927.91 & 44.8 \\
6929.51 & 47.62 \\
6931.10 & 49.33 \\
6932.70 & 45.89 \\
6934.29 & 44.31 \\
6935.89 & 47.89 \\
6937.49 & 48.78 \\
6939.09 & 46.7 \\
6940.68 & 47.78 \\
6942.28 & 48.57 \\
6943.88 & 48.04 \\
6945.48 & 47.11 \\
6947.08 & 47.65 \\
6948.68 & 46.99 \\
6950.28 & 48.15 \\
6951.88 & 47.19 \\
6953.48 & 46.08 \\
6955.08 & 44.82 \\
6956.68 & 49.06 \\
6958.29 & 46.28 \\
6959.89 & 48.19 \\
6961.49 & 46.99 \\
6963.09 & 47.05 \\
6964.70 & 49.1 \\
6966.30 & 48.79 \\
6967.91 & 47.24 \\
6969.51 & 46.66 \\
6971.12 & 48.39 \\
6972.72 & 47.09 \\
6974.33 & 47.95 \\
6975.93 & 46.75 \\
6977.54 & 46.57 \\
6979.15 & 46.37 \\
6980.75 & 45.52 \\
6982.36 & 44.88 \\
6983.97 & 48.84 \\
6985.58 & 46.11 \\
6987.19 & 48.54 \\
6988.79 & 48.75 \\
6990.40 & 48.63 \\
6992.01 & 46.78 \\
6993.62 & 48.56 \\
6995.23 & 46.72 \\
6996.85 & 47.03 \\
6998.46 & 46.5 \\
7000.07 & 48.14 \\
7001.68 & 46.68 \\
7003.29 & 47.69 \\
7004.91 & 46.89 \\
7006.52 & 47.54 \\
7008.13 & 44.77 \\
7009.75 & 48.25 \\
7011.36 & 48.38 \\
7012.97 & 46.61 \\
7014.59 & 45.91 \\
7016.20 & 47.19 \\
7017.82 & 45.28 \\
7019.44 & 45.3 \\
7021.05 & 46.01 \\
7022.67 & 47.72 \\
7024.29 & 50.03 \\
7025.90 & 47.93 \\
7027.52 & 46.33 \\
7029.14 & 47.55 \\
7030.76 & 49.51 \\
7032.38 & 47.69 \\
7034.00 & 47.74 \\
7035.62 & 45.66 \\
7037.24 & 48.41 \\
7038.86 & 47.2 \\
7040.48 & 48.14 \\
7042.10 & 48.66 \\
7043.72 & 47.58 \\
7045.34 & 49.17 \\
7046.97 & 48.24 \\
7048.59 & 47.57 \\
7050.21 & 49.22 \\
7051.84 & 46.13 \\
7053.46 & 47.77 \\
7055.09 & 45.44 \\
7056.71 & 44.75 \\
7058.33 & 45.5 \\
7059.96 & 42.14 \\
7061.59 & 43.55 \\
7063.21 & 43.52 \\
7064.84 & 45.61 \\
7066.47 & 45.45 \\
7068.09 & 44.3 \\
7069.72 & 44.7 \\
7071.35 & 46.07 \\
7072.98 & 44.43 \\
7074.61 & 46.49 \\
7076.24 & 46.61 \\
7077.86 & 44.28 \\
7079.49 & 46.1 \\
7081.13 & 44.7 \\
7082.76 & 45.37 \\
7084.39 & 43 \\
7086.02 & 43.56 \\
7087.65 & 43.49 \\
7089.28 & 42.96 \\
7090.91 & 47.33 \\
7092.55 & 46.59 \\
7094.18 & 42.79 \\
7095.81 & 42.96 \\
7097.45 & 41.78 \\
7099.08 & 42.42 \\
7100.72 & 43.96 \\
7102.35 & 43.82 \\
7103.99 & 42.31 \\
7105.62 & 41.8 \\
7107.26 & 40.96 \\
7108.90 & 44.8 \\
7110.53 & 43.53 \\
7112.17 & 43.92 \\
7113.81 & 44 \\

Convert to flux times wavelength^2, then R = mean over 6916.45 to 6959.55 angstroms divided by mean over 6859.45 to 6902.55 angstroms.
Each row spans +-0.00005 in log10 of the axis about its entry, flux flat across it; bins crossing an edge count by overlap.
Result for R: 1.01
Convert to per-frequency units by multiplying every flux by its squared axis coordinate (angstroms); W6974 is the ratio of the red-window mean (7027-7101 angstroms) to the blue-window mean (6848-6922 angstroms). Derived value 1.03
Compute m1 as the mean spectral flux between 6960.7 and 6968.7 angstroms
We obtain 47.8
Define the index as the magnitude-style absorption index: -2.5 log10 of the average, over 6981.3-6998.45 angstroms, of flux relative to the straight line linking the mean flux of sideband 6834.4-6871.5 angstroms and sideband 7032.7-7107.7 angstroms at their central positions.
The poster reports -0.05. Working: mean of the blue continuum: 45.6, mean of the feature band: 47.4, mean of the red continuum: 45.3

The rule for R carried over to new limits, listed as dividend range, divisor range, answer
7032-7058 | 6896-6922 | 1.05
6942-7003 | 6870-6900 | 1.03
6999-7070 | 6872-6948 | 1.03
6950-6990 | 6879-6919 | 1.02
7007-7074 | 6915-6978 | 1.02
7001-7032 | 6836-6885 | 1.08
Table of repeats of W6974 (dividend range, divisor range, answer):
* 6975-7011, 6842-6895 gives 1.06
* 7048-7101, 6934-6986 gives 0.98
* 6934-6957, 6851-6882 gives 1.06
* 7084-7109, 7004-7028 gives 0.95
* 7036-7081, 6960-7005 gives 1.00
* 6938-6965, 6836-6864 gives 1.08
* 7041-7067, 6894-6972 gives 1.02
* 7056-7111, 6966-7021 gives 0.96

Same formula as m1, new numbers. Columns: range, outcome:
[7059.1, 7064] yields 43.1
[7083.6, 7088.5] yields 43.4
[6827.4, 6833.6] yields 46.7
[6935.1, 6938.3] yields 48.3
